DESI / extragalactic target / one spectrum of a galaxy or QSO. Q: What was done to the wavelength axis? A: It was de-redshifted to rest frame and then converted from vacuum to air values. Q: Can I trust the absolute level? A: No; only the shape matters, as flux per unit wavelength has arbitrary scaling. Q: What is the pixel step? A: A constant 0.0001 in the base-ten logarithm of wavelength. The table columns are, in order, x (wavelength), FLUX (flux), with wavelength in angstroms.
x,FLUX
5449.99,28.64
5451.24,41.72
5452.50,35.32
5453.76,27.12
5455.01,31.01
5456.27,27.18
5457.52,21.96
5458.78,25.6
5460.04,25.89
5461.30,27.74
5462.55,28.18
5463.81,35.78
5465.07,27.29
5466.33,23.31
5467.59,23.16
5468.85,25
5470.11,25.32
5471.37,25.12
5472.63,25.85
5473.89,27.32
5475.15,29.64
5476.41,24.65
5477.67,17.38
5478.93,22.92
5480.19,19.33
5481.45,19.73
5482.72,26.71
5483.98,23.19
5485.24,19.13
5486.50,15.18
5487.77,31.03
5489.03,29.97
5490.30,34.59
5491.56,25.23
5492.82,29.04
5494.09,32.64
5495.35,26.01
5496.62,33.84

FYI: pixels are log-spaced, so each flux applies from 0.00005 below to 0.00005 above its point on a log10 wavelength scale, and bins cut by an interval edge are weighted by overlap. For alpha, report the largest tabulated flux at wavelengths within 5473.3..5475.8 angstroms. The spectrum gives 29.64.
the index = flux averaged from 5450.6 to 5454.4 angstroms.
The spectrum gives 34.7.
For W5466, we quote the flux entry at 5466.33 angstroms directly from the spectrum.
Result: 23.31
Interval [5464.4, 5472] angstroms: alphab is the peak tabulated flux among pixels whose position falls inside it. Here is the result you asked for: 27.29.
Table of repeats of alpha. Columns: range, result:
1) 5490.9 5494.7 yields 32.64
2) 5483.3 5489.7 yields 31.03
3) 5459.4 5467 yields 35.78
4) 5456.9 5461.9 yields 27.74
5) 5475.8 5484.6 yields 26.71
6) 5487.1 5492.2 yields 34.59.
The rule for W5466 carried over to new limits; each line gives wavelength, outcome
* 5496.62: 33.84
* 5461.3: 27.74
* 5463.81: 35.78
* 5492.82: 29.04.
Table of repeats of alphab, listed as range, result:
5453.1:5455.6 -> 31.01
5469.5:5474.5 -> 27.32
